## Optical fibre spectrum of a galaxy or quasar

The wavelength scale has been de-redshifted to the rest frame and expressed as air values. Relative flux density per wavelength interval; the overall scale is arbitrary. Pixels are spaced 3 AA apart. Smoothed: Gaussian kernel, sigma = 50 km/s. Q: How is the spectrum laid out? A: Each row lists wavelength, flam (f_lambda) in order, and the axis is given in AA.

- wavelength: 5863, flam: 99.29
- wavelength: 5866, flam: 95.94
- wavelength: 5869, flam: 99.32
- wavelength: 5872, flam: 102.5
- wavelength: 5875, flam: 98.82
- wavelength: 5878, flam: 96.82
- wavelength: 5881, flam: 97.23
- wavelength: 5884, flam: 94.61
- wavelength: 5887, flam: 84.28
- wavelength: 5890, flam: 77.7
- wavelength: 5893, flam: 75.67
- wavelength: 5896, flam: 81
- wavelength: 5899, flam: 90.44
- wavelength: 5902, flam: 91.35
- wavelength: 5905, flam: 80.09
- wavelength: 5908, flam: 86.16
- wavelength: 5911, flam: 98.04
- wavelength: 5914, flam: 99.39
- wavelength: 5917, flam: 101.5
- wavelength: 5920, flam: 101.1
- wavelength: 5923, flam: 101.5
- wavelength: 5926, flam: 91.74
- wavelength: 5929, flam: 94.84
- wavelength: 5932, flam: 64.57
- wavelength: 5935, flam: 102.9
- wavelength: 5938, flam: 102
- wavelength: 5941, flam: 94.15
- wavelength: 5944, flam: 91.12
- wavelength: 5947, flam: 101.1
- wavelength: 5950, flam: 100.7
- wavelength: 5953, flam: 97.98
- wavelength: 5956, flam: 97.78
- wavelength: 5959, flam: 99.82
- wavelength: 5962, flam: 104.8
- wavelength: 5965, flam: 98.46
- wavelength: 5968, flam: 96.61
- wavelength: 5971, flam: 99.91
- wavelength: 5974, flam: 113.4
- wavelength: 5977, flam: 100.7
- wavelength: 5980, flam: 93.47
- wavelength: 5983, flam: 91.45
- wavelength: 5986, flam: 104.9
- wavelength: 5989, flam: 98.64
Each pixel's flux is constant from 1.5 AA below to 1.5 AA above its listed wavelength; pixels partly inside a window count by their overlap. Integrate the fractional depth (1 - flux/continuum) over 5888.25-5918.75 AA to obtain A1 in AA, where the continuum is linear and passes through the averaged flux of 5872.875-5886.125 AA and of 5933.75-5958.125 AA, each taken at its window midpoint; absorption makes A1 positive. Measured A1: 2.8 AA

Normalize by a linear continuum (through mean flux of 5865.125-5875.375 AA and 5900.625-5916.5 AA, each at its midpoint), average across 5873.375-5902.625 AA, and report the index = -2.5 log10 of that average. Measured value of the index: 0.08 mag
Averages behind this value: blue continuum 99.4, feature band 88.8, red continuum 91.7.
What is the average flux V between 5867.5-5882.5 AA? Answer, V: 98.9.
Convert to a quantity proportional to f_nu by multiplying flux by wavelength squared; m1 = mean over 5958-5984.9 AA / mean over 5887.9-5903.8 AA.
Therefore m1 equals 1.23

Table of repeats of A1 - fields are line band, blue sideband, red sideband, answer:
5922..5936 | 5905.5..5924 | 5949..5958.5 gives 1.04 AA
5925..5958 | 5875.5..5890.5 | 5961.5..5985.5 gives 0.81 AA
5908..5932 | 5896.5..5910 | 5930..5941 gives -1.78 AA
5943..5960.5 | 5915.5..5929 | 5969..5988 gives 0.22 AA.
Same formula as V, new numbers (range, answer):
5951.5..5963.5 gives 100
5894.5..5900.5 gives 85.7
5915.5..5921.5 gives 101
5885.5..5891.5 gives 81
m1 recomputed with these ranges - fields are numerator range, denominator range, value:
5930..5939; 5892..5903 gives 1.07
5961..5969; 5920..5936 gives 1.10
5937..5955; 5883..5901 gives 1.19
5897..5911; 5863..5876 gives 0.90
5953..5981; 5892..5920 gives 1.14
